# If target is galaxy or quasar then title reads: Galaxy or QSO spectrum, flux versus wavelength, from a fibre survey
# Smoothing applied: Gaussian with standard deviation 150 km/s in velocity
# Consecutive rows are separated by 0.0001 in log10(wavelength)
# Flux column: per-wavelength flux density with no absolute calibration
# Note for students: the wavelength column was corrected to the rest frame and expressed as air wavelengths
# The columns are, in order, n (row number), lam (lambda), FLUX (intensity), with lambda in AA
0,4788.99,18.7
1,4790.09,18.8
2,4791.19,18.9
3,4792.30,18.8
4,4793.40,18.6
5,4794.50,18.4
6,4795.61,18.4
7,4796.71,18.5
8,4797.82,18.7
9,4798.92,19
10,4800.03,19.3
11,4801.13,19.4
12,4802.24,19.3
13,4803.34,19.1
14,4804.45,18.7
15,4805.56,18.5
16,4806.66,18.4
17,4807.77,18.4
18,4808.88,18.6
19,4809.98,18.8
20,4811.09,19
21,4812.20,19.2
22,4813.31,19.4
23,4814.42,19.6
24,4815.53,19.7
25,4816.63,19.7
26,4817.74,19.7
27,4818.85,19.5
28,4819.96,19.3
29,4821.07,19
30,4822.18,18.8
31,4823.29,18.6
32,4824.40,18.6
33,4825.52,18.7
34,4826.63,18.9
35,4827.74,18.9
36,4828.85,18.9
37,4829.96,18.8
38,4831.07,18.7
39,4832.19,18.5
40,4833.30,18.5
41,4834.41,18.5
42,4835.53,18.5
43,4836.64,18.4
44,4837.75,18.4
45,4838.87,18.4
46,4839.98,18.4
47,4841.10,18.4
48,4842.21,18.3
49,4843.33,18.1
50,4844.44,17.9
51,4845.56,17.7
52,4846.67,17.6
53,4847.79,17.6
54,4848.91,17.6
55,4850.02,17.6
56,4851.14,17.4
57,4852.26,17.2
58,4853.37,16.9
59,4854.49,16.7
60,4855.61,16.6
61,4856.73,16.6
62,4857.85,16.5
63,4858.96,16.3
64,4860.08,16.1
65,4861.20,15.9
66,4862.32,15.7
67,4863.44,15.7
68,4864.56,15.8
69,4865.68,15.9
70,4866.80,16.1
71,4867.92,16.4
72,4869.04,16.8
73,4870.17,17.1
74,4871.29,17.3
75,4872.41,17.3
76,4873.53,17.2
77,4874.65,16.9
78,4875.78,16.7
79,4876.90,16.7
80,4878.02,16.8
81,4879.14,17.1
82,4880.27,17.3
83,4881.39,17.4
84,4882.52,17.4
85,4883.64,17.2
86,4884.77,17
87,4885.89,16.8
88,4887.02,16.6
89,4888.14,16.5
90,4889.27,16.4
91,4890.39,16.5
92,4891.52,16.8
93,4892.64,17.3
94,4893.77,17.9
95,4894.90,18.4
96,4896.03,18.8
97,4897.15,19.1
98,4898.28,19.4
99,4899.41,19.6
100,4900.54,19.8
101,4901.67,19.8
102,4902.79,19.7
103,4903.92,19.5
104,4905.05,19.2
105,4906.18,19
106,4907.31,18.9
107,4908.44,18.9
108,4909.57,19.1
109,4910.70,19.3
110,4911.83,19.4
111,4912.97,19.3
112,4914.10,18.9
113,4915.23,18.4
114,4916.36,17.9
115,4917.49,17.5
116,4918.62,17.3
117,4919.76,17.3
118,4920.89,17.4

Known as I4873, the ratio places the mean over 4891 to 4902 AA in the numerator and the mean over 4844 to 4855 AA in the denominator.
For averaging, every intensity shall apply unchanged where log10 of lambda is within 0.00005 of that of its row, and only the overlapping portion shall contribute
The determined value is 1.07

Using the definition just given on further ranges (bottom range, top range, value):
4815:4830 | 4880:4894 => 0.89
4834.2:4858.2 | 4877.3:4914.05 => 1.03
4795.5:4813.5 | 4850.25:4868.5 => 0.87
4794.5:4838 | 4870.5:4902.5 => 0.93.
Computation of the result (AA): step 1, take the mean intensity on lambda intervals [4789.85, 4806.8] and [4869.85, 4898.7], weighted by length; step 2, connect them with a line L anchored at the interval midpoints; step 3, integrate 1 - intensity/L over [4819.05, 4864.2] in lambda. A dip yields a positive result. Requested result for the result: 0.6 AA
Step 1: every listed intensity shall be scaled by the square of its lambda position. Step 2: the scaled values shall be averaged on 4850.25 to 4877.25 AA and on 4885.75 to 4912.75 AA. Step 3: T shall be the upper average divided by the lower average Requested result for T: 1.13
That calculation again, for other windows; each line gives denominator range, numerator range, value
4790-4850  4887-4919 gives 1.02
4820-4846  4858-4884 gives 0.91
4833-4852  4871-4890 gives 0.95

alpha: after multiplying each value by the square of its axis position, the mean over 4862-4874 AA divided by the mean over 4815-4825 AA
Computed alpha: 0.88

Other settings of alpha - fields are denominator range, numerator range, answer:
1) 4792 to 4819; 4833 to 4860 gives 0.94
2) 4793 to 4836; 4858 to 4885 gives 0.90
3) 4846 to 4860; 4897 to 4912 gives 1.16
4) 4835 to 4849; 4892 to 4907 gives 1.08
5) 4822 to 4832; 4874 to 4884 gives 0.93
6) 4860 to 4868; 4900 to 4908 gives 1.24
